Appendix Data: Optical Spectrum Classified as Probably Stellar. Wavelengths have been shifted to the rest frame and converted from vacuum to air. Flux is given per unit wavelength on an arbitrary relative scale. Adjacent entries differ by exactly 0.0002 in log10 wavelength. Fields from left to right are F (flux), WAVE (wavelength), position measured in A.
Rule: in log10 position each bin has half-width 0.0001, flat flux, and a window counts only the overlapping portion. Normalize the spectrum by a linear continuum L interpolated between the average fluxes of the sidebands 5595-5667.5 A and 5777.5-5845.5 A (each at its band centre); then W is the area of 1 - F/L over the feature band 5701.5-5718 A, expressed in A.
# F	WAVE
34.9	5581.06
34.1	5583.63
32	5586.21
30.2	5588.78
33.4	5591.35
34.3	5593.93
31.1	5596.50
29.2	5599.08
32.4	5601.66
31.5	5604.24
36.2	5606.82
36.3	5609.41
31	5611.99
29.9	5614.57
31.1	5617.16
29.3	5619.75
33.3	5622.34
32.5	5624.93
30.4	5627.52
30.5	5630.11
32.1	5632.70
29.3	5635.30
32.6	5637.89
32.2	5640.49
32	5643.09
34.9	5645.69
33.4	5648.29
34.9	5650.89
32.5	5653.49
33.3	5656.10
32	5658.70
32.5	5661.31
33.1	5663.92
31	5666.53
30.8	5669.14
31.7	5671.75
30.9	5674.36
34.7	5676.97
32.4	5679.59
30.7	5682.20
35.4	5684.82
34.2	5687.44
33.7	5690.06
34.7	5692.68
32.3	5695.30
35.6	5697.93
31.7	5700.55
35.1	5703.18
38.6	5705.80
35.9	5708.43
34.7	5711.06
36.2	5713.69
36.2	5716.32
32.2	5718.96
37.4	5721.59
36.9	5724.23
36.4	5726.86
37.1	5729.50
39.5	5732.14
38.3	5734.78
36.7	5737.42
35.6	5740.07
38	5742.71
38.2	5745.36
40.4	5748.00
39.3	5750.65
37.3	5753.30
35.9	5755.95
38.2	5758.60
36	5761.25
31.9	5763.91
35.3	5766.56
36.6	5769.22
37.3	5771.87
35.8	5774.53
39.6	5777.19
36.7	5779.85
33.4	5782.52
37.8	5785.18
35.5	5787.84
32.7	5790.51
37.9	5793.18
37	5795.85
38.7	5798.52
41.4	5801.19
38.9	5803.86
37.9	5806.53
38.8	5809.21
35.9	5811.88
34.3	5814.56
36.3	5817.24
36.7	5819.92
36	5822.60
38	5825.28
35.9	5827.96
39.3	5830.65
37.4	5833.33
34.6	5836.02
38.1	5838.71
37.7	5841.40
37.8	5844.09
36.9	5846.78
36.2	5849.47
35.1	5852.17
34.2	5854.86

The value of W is -0.8 A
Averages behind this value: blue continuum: 32.2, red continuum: 37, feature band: 35.9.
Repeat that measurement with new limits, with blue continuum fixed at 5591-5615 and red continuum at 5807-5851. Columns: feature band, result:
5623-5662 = 1.2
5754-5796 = -0.3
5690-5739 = -1.5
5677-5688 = 0.3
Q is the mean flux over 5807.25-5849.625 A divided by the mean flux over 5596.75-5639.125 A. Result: 1.16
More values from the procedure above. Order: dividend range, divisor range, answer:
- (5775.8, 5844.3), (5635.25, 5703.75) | 1.13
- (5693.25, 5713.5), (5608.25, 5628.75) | 1.10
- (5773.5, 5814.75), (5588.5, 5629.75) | 1.16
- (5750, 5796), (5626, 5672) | 1.13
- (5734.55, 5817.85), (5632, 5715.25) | 1.11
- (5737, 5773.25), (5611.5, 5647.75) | 1.17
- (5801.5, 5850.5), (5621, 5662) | 1.15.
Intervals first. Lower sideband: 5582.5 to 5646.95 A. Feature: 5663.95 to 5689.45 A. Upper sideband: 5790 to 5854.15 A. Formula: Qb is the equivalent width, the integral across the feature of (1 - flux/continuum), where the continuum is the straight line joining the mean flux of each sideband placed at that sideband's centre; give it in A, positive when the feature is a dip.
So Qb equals 0.8 A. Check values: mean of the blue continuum 32.1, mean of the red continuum 37.1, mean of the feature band 32.5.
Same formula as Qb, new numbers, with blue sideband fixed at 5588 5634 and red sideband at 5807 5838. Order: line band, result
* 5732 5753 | -1.9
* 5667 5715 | -0.1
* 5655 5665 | 0.1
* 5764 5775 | -0.1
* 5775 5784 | -0.2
